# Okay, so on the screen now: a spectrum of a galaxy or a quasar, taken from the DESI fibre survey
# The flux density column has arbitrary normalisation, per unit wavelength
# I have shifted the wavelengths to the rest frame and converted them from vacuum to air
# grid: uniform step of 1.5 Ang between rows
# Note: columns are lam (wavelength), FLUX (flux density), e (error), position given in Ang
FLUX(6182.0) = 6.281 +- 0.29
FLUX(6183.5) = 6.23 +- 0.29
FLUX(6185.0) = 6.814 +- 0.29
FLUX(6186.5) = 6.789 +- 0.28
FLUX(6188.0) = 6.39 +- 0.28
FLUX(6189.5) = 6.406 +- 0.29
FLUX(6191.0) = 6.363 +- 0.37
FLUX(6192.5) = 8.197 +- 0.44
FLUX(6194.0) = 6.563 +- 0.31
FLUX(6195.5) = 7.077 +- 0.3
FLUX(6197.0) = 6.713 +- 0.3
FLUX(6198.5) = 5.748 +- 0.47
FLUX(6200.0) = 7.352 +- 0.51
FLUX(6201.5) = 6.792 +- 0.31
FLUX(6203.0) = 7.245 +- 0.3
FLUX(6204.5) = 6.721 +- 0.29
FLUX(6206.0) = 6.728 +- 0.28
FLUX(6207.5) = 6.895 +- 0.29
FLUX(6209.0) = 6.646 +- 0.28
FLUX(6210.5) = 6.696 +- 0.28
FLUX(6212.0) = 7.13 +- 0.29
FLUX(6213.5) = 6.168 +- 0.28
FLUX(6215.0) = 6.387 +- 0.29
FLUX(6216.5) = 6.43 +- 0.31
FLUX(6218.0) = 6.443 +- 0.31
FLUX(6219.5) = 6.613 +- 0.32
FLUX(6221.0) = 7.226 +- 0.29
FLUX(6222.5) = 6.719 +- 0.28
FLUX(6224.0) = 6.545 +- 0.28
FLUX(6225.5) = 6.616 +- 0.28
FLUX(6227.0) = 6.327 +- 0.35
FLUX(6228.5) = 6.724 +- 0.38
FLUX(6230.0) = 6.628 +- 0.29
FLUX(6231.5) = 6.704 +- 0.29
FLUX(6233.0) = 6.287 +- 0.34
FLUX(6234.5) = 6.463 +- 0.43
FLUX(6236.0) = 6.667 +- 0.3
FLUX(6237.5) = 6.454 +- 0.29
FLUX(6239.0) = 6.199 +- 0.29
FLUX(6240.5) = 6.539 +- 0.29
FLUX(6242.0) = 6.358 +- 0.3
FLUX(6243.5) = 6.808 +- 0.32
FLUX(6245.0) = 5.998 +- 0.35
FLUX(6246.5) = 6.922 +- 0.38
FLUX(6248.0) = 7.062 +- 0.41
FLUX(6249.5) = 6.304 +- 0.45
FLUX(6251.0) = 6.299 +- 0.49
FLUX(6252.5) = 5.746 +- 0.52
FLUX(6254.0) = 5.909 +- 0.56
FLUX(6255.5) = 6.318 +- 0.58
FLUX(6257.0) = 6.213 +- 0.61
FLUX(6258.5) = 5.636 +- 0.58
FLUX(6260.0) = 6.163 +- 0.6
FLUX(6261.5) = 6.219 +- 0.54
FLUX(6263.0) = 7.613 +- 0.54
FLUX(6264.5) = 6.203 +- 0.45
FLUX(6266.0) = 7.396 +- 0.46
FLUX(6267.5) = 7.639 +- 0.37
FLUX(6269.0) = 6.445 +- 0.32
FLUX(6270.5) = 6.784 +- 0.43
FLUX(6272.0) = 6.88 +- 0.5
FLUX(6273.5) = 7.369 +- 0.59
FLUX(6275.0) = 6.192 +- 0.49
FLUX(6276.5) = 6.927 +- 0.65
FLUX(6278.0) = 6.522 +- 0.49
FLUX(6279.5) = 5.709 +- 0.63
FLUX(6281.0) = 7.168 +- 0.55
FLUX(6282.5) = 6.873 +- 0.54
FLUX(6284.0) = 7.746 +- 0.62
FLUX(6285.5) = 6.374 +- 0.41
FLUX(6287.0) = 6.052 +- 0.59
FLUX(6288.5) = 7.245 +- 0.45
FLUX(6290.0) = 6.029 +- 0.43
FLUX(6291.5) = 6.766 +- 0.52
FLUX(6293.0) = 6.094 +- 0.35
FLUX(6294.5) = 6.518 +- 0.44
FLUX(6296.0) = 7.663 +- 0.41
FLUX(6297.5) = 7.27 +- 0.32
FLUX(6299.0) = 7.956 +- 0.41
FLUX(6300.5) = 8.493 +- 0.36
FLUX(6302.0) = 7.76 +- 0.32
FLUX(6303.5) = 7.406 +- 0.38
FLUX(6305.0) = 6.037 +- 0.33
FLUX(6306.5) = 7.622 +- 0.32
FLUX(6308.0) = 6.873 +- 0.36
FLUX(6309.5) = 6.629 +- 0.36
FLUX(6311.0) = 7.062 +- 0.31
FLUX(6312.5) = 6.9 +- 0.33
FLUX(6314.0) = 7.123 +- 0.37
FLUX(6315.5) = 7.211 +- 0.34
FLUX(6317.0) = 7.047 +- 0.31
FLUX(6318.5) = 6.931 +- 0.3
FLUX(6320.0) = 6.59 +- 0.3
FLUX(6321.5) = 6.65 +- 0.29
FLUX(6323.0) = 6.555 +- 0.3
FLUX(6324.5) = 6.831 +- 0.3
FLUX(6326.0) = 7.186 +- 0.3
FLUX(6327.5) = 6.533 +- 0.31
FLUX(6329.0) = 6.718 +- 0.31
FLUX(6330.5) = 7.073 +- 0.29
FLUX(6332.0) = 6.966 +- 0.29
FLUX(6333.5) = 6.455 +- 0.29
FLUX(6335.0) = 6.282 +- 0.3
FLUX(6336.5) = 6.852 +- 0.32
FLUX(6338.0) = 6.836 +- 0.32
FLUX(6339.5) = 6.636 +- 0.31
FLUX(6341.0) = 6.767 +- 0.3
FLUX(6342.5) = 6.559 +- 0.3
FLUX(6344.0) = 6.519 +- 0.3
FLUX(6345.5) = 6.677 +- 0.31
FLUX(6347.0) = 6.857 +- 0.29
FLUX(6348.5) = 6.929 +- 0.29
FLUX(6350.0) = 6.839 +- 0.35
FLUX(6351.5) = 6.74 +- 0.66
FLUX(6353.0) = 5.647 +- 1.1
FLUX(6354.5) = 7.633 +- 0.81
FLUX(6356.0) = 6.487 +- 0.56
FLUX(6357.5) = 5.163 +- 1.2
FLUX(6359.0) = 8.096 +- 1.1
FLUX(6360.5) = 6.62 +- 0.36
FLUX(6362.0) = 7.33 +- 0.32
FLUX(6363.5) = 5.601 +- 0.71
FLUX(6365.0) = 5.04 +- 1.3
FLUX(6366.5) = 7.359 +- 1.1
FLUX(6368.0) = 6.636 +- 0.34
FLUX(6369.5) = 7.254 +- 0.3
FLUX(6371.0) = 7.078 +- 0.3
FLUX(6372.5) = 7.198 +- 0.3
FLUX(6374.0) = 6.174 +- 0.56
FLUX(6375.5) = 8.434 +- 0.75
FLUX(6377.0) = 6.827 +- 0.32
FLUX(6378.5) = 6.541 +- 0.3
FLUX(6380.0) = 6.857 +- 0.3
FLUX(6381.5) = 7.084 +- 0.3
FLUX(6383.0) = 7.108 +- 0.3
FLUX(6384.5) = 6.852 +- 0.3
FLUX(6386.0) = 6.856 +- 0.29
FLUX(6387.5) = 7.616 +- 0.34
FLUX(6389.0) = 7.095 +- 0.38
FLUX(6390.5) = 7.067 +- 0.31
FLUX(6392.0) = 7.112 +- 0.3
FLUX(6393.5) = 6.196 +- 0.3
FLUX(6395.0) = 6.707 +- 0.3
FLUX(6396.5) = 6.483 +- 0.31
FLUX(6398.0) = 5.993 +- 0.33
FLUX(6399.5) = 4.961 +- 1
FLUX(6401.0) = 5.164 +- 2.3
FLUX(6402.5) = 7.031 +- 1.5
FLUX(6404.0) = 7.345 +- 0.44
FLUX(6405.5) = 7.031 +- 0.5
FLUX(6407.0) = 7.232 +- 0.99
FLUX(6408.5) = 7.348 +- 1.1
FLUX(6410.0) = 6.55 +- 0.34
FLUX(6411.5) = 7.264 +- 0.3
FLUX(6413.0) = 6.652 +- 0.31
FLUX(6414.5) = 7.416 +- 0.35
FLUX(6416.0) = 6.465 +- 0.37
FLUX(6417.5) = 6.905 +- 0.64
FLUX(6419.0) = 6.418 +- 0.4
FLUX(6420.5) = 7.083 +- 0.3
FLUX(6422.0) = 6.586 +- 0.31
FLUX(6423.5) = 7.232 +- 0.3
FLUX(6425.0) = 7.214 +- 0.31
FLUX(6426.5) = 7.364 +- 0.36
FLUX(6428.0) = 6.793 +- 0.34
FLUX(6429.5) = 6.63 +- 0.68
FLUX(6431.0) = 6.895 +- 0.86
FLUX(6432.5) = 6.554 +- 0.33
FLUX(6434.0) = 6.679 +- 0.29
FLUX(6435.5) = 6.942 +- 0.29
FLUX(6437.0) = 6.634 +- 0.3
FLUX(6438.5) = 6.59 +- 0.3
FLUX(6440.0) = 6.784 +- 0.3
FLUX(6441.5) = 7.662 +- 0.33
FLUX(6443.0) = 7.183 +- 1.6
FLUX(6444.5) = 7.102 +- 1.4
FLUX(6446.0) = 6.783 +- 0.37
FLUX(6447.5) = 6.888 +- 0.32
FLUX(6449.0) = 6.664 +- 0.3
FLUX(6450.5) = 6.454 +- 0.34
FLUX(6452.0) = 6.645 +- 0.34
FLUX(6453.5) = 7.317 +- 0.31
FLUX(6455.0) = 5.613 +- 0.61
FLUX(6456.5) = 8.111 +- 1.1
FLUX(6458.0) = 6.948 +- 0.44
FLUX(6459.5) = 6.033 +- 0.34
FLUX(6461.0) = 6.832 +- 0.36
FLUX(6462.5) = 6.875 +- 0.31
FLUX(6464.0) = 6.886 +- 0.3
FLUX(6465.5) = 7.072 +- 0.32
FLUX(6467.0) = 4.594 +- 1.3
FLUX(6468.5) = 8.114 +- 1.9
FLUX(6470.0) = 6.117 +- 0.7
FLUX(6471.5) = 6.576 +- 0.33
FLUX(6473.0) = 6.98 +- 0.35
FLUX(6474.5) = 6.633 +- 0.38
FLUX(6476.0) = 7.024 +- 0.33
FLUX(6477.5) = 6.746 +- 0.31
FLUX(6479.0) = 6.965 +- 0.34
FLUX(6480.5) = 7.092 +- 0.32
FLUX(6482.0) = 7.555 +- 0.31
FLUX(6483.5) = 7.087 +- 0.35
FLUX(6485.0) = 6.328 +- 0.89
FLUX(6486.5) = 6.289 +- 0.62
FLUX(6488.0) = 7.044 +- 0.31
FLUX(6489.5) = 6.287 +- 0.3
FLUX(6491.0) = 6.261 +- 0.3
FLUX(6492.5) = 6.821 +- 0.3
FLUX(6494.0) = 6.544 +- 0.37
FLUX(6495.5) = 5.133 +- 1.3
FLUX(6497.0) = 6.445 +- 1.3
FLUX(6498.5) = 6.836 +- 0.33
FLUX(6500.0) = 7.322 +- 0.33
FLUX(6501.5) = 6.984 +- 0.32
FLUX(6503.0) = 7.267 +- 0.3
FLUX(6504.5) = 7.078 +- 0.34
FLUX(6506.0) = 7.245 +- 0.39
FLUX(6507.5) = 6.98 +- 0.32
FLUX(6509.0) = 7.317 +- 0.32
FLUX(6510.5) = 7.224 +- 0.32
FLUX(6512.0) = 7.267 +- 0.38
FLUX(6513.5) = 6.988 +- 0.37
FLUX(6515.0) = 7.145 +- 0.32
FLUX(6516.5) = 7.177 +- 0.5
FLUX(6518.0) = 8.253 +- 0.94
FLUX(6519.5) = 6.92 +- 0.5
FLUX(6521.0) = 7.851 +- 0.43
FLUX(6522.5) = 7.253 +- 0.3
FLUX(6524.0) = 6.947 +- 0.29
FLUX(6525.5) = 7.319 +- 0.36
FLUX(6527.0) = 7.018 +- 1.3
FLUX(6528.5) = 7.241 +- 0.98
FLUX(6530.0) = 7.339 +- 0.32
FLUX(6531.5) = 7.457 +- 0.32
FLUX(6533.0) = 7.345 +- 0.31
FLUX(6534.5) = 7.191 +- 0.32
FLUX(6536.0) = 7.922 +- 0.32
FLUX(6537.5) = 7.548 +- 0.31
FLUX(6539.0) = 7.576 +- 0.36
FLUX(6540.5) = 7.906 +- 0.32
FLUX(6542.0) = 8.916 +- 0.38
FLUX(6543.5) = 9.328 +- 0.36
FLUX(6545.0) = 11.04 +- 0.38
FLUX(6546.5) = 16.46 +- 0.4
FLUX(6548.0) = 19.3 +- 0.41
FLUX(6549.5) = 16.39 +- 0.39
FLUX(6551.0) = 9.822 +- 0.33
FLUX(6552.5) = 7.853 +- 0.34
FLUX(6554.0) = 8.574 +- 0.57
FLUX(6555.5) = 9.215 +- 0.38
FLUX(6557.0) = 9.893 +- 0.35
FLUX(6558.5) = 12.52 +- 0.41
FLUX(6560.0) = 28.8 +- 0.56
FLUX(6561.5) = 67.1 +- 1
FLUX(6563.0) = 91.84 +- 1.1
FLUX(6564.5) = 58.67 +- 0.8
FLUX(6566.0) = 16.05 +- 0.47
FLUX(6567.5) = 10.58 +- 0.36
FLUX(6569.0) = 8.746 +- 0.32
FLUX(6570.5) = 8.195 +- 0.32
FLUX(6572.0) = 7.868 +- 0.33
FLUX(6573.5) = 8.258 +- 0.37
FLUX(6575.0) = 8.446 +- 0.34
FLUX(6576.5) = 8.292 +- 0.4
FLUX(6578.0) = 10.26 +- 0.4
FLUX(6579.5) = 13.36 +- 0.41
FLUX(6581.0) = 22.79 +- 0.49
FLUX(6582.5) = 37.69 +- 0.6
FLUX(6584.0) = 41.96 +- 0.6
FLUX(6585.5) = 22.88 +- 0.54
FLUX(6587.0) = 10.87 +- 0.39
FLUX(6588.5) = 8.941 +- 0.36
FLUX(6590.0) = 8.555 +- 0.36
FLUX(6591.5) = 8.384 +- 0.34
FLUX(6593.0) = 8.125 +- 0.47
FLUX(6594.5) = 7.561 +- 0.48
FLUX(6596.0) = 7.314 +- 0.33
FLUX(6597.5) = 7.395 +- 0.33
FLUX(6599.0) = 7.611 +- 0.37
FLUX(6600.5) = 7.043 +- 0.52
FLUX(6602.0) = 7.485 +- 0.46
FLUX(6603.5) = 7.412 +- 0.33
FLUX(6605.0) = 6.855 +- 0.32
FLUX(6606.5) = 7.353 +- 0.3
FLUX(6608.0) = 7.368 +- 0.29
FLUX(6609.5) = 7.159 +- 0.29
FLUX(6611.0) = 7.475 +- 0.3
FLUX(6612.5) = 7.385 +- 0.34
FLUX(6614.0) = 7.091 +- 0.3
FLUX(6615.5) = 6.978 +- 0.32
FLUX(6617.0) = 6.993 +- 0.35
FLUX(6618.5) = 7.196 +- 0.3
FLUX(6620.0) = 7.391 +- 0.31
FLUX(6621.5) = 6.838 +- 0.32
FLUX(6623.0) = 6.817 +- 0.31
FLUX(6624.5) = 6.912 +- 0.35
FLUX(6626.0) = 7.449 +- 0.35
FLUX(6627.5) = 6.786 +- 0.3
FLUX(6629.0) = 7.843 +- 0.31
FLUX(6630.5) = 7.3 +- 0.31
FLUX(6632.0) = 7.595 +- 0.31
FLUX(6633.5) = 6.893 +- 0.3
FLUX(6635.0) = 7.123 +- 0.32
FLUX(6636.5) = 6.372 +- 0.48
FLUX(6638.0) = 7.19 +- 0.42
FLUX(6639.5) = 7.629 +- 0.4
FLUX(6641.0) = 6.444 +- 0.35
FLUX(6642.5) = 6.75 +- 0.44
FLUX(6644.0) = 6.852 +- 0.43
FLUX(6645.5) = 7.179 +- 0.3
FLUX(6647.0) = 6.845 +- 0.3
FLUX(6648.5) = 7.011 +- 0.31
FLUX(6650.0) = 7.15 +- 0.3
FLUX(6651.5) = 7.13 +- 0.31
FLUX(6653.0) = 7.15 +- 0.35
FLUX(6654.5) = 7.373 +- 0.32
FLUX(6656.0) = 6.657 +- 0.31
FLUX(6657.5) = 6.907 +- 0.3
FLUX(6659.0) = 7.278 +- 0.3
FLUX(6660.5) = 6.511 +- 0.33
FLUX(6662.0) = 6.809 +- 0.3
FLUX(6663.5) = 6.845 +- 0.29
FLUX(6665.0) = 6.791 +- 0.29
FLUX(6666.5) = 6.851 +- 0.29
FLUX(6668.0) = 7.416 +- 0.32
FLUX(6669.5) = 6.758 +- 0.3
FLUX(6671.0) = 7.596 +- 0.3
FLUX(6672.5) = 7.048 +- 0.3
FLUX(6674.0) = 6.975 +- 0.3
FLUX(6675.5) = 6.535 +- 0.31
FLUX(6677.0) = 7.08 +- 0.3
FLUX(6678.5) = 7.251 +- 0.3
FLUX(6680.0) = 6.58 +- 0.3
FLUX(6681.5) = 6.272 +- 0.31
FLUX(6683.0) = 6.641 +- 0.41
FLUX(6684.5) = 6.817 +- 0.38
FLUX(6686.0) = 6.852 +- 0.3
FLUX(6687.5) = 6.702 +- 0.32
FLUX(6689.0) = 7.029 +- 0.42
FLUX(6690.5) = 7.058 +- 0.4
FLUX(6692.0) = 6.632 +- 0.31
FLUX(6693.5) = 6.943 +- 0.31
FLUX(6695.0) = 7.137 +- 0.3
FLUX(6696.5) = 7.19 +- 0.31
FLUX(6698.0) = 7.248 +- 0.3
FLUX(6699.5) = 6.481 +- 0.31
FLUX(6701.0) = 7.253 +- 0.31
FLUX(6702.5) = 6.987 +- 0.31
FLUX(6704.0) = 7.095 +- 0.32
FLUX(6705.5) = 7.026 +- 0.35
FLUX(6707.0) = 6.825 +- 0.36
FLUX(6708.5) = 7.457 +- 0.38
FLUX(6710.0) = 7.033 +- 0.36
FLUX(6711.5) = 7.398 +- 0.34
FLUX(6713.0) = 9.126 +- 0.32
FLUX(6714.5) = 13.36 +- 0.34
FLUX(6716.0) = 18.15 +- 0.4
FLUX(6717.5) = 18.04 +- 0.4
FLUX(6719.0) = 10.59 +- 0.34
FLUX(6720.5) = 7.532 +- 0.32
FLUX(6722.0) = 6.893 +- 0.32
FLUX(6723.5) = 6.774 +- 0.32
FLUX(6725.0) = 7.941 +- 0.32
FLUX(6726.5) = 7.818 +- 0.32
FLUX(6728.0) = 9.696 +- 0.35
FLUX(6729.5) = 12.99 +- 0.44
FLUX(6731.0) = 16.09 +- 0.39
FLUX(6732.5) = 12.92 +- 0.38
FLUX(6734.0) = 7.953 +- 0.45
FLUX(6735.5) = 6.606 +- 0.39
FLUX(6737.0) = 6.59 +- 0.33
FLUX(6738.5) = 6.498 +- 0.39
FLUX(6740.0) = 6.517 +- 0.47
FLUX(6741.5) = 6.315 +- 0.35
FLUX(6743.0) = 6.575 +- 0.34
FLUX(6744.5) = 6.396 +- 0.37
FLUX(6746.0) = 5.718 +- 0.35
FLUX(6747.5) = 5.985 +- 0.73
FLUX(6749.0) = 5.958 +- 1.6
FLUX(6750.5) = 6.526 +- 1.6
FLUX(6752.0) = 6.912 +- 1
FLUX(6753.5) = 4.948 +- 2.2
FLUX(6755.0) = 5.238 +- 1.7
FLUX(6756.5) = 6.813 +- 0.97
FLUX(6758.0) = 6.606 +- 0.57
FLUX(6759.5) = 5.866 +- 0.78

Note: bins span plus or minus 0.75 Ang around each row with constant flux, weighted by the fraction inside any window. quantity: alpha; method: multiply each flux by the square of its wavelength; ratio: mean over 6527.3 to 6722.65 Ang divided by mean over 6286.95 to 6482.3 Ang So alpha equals 1.6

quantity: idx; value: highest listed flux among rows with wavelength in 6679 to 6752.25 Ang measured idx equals 18.15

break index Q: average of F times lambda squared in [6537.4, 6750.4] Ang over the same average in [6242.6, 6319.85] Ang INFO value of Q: 1.7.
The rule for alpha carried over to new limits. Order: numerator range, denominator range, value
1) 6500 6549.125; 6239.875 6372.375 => 1.31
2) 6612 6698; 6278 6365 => 1.14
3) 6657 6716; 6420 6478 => 1.15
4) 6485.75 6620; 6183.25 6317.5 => 1.91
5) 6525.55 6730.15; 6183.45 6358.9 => 1.72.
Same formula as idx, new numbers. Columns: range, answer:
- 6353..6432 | 8.434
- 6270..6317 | 8.493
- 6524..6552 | 19.3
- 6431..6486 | 8.114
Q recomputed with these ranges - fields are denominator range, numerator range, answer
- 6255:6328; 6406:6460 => 1.05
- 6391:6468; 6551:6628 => 2.22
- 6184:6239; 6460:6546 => 1.18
